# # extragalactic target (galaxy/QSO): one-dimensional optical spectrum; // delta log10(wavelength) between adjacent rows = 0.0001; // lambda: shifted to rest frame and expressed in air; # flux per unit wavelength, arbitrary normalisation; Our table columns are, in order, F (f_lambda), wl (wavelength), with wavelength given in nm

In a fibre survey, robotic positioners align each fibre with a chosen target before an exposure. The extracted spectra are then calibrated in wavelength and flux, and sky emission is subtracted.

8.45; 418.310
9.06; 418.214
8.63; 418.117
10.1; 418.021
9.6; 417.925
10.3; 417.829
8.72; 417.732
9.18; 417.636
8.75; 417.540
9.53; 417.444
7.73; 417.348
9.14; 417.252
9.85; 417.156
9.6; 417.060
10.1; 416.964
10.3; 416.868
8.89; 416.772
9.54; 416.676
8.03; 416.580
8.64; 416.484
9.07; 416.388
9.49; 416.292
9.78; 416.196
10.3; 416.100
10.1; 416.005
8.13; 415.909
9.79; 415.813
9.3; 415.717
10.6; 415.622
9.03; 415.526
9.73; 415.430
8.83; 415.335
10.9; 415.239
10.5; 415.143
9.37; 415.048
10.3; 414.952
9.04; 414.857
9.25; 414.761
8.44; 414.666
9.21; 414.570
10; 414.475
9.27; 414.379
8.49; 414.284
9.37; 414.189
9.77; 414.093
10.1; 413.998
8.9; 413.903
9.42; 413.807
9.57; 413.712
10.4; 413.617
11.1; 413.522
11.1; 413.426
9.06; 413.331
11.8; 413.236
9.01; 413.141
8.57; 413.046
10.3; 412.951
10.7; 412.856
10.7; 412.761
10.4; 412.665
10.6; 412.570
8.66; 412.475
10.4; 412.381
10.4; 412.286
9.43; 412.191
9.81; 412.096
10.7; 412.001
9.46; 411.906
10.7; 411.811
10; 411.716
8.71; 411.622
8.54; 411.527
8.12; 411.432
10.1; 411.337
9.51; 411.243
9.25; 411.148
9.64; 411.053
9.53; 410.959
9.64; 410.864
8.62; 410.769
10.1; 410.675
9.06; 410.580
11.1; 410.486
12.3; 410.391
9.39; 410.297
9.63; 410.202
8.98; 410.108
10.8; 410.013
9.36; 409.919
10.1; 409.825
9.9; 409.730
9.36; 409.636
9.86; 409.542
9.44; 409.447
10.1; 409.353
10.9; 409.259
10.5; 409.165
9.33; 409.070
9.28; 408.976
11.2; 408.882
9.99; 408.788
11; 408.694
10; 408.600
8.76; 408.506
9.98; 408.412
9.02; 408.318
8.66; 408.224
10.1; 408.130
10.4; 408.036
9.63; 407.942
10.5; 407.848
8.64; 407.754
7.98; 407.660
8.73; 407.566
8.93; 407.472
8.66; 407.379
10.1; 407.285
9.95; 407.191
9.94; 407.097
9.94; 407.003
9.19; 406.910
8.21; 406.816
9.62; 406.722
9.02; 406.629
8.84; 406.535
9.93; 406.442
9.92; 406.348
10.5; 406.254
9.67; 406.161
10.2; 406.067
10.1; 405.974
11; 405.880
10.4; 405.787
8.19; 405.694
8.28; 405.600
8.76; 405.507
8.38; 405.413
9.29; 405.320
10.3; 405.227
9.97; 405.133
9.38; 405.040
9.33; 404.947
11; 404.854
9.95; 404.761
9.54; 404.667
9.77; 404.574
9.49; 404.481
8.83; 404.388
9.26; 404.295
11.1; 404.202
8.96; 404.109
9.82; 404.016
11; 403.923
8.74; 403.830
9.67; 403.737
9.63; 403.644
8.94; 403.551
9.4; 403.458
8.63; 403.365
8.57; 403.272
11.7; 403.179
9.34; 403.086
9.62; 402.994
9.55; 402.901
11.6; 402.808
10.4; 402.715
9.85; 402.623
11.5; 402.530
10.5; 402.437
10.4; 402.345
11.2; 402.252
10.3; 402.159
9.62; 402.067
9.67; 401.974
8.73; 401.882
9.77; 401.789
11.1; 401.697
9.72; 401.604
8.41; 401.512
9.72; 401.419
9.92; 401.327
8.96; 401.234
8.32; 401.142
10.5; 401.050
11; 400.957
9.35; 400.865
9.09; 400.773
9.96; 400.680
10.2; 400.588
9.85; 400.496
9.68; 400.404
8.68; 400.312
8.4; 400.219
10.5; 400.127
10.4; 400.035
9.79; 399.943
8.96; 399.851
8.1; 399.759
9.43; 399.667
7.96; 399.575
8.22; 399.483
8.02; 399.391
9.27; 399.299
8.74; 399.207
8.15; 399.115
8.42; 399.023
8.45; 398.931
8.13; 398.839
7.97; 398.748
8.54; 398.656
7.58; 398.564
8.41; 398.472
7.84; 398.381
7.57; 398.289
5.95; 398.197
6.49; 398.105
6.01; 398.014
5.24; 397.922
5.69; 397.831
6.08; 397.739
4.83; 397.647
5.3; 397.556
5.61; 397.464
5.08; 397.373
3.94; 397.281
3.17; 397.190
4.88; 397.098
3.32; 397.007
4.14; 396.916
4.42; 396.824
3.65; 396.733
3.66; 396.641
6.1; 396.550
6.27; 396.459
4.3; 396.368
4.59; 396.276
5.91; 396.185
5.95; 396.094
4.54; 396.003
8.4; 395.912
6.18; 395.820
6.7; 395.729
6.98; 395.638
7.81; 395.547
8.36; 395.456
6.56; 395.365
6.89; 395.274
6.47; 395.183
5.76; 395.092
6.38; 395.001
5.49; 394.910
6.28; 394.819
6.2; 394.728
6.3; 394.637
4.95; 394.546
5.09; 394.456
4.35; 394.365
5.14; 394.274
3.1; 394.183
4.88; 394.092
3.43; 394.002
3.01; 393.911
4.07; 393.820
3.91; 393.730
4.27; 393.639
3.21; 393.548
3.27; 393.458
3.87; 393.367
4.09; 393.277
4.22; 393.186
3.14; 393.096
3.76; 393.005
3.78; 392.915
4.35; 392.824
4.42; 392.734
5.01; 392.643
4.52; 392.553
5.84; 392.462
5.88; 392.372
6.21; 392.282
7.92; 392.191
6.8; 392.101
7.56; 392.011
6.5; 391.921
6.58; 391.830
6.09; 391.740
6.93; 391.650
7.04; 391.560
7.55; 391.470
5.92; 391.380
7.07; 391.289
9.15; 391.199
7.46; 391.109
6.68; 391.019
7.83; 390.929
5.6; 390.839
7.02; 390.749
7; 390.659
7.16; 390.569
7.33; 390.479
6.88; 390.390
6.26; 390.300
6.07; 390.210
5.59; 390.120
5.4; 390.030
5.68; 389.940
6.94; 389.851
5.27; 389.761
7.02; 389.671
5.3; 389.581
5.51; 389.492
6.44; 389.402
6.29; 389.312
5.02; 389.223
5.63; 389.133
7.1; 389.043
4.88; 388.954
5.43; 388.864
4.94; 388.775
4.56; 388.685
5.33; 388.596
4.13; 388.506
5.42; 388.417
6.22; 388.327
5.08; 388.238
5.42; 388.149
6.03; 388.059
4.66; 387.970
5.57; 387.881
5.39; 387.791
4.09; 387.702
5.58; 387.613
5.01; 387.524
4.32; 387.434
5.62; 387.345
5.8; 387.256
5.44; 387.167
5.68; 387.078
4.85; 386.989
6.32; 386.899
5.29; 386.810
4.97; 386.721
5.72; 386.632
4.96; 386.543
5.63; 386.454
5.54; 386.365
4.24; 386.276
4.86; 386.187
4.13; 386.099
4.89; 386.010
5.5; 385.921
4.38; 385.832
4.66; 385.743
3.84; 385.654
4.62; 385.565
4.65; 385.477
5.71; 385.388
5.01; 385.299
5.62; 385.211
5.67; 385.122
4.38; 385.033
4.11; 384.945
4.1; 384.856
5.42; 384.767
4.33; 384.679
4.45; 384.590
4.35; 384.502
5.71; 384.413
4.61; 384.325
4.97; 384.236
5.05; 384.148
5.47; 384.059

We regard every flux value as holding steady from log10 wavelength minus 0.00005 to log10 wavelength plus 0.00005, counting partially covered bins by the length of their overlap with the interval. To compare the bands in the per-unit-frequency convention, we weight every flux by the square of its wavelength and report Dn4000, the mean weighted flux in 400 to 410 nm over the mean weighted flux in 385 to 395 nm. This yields 1.9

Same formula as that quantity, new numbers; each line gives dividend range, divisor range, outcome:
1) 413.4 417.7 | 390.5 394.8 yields 1.94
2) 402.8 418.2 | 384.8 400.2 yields 1.79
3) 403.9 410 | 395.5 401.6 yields 1.37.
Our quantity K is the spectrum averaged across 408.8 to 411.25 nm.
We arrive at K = 9.89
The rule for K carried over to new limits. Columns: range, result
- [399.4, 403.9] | 9.65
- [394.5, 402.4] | 7.5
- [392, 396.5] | 5.31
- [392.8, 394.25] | 3.78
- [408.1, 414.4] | 9.82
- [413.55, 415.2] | 9.52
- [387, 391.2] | 5.84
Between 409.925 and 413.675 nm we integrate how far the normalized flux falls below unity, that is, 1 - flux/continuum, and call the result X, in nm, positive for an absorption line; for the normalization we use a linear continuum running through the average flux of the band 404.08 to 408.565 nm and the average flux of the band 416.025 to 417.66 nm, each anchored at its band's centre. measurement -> -0.197 nm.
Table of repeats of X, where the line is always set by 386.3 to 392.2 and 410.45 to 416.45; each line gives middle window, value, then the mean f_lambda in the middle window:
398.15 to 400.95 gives -0.44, 8.75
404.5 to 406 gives -0.21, 9.59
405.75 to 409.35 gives -0.38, 9.71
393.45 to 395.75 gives 0.49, 5.36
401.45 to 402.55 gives -0.29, 10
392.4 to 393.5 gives 0.39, 4.22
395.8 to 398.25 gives 0.68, 5.17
